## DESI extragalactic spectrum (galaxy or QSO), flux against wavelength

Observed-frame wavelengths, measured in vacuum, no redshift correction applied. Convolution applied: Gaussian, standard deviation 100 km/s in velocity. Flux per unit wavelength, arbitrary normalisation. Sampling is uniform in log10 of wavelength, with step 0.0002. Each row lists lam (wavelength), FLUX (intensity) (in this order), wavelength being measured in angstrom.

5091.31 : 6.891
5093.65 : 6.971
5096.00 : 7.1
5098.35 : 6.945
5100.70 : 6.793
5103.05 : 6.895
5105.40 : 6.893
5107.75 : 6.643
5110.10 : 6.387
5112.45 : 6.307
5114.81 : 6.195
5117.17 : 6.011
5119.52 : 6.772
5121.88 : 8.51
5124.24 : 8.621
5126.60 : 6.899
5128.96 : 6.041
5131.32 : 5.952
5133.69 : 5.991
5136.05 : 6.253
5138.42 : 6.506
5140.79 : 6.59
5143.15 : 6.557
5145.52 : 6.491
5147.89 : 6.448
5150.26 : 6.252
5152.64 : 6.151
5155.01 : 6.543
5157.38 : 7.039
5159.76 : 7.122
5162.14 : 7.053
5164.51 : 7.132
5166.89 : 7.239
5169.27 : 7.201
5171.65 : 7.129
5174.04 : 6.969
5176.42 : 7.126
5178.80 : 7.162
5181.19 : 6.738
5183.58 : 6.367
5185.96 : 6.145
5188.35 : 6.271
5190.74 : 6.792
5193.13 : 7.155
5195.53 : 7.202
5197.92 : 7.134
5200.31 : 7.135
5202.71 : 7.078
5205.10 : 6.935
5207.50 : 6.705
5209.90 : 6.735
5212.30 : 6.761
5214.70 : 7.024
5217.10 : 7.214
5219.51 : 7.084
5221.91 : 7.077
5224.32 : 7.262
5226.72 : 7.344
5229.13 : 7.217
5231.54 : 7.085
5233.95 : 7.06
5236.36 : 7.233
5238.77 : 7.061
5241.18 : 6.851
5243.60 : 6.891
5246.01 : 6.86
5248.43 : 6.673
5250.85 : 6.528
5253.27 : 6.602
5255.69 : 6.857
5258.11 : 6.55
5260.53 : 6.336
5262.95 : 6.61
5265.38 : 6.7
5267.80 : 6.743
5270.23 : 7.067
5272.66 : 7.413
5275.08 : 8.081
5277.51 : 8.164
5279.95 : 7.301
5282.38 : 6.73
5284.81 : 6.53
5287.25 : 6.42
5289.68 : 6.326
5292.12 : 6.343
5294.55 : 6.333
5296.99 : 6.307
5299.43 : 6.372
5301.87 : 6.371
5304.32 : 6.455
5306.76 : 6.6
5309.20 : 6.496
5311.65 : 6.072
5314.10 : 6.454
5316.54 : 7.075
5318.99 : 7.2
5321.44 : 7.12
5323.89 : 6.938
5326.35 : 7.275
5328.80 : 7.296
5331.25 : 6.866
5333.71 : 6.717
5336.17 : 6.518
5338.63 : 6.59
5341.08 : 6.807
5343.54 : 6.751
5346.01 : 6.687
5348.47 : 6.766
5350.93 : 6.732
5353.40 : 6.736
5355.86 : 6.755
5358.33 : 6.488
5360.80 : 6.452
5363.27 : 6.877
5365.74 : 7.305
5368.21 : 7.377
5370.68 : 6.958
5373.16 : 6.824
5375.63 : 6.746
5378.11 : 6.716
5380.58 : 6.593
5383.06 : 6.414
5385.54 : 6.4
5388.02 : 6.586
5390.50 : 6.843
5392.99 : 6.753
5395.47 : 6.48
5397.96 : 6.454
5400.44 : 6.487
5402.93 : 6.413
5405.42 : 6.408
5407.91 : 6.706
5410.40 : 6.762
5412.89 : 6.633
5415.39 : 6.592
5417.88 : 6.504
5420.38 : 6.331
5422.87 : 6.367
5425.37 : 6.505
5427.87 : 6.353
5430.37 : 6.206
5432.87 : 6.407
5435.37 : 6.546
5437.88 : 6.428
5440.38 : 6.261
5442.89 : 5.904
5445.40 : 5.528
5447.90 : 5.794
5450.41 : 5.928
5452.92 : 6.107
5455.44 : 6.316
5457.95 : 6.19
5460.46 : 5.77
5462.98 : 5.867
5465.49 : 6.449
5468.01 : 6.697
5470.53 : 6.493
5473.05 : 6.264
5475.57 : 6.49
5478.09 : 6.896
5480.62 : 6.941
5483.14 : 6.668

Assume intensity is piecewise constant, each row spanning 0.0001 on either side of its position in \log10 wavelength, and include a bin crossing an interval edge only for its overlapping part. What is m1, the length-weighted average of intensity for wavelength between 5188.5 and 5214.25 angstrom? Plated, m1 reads 6.94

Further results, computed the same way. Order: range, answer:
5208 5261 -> 6.93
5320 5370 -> 6.86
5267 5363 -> 6.78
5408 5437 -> 6.48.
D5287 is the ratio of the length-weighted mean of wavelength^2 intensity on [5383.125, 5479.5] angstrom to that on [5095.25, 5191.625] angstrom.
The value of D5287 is 1.1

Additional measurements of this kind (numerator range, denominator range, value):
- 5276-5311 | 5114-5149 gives 1.06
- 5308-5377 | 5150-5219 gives 1.05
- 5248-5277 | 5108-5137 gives 1.09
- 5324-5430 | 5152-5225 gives 1.04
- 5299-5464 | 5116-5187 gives 1.06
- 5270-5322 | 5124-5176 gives 1.07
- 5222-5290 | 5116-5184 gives 1.07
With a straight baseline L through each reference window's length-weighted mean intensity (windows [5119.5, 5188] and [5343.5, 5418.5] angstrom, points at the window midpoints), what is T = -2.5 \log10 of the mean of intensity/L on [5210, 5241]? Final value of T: -0.05 mag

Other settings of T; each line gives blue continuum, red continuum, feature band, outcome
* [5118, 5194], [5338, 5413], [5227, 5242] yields -0.06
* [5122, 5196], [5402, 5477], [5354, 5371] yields -0.07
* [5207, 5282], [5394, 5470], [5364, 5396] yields -0.04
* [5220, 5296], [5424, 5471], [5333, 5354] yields -0.02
